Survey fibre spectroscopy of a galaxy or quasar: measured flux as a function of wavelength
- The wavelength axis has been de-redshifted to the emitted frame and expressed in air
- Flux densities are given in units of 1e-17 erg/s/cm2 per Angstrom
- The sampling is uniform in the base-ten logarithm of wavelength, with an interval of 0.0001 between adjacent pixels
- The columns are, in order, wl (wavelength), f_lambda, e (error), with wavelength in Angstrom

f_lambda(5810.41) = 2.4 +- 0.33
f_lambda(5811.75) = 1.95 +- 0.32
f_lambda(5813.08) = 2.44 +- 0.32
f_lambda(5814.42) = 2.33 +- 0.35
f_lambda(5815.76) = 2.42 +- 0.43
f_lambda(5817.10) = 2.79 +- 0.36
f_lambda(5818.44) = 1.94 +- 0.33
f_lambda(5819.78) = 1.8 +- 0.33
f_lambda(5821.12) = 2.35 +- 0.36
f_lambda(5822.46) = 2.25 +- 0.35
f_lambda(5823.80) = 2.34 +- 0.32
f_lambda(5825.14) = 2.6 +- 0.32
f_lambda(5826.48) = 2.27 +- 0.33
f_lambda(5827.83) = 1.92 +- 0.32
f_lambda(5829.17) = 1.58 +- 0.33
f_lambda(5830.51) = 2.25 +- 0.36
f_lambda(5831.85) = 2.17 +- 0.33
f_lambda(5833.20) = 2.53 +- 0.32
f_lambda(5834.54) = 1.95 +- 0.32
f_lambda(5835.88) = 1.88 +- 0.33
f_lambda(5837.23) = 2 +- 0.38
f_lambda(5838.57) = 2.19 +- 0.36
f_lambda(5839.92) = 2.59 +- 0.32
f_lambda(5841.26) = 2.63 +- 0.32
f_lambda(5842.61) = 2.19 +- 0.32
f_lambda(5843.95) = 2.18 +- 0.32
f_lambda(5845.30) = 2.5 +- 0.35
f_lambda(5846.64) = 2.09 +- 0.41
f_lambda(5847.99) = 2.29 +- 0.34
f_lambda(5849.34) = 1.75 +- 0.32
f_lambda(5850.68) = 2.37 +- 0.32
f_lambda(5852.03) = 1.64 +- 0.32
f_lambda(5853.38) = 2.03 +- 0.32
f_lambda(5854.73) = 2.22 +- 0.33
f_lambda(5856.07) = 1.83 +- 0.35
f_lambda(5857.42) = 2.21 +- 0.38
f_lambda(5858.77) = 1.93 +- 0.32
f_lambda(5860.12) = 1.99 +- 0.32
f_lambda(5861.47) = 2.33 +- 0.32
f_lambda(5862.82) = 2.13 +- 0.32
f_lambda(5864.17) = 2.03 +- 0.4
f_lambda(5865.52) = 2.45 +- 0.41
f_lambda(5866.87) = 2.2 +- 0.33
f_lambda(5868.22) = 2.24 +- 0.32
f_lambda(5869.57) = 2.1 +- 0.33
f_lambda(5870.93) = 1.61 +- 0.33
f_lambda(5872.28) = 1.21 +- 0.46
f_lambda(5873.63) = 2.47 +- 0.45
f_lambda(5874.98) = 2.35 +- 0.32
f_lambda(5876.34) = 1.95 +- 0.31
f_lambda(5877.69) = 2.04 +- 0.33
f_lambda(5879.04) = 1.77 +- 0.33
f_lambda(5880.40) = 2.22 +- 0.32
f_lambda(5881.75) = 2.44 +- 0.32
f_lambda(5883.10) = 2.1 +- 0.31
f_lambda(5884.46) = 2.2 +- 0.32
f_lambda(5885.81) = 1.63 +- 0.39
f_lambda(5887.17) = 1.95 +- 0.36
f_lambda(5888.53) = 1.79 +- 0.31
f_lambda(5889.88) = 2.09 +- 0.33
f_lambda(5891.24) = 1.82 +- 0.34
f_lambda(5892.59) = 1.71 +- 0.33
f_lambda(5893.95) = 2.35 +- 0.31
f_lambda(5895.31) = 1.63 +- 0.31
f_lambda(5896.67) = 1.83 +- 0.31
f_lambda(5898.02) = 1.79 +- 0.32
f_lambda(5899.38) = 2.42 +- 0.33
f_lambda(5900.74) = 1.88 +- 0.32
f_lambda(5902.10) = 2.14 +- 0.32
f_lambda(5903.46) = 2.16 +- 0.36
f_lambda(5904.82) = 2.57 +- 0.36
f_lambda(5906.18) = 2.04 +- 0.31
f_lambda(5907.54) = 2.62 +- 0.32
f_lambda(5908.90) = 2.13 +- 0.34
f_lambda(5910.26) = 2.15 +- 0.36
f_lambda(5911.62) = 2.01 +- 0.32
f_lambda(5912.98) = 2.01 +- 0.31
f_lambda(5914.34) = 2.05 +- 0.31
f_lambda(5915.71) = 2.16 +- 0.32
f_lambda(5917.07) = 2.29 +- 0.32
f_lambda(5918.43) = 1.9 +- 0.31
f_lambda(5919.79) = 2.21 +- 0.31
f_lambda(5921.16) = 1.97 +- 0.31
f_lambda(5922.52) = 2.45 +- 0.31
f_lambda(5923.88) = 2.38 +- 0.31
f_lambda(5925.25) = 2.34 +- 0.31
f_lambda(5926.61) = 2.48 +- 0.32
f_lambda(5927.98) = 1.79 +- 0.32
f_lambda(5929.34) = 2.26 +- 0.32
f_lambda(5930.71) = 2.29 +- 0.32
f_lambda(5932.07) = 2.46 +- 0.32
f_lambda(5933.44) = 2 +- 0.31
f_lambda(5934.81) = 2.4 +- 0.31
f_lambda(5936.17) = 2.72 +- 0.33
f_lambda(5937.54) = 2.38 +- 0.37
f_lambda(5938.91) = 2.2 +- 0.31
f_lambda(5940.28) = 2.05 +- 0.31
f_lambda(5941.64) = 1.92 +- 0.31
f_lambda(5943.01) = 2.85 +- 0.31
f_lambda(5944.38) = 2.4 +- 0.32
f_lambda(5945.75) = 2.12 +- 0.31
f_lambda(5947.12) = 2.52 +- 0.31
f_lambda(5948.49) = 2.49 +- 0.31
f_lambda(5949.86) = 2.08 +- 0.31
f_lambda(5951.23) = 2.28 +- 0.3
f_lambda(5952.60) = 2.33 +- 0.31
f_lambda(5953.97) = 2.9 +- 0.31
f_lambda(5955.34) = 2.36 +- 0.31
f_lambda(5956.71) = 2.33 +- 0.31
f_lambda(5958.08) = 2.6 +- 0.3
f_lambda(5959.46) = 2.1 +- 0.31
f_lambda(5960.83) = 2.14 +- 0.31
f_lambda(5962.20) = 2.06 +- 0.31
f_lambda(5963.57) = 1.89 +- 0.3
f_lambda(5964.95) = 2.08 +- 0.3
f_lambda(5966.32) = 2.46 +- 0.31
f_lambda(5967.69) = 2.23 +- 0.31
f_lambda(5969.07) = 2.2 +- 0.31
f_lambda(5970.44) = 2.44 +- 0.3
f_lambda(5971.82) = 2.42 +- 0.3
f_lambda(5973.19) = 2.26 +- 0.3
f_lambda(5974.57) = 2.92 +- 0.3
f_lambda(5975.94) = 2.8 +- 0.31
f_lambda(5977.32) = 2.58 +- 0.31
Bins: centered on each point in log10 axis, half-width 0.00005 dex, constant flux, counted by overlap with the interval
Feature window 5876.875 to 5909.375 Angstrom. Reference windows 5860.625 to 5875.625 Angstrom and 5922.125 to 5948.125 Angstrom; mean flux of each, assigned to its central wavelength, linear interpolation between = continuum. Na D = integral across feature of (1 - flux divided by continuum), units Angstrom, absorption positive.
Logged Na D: 1.9 Angstrom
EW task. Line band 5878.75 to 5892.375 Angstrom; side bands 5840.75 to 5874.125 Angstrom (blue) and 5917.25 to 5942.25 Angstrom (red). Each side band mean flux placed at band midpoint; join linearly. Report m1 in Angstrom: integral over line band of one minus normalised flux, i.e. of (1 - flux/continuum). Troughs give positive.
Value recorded 1.0 Angstrom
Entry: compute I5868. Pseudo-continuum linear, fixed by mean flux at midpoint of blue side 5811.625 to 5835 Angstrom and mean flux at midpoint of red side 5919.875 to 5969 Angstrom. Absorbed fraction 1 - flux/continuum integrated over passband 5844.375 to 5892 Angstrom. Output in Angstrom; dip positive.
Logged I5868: 4.1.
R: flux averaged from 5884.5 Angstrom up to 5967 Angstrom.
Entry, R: 2.19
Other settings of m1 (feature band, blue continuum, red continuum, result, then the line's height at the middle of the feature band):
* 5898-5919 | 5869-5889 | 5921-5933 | 0.07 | 2.17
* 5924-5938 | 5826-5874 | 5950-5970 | -0.50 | 2.23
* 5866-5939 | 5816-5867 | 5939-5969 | 3.86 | 2.24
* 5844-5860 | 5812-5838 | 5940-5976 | 1.05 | 2.23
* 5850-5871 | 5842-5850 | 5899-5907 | 0.77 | 2.18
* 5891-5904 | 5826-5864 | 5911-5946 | 1.30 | 2.2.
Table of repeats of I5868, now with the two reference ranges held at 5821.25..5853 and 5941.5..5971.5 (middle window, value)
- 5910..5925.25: 0.81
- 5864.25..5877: 0.90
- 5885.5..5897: 1.88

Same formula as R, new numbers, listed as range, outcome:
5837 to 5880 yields 2.11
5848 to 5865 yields 2.05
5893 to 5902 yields 1.98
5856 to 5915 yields 2.06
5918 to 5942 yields 2.24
